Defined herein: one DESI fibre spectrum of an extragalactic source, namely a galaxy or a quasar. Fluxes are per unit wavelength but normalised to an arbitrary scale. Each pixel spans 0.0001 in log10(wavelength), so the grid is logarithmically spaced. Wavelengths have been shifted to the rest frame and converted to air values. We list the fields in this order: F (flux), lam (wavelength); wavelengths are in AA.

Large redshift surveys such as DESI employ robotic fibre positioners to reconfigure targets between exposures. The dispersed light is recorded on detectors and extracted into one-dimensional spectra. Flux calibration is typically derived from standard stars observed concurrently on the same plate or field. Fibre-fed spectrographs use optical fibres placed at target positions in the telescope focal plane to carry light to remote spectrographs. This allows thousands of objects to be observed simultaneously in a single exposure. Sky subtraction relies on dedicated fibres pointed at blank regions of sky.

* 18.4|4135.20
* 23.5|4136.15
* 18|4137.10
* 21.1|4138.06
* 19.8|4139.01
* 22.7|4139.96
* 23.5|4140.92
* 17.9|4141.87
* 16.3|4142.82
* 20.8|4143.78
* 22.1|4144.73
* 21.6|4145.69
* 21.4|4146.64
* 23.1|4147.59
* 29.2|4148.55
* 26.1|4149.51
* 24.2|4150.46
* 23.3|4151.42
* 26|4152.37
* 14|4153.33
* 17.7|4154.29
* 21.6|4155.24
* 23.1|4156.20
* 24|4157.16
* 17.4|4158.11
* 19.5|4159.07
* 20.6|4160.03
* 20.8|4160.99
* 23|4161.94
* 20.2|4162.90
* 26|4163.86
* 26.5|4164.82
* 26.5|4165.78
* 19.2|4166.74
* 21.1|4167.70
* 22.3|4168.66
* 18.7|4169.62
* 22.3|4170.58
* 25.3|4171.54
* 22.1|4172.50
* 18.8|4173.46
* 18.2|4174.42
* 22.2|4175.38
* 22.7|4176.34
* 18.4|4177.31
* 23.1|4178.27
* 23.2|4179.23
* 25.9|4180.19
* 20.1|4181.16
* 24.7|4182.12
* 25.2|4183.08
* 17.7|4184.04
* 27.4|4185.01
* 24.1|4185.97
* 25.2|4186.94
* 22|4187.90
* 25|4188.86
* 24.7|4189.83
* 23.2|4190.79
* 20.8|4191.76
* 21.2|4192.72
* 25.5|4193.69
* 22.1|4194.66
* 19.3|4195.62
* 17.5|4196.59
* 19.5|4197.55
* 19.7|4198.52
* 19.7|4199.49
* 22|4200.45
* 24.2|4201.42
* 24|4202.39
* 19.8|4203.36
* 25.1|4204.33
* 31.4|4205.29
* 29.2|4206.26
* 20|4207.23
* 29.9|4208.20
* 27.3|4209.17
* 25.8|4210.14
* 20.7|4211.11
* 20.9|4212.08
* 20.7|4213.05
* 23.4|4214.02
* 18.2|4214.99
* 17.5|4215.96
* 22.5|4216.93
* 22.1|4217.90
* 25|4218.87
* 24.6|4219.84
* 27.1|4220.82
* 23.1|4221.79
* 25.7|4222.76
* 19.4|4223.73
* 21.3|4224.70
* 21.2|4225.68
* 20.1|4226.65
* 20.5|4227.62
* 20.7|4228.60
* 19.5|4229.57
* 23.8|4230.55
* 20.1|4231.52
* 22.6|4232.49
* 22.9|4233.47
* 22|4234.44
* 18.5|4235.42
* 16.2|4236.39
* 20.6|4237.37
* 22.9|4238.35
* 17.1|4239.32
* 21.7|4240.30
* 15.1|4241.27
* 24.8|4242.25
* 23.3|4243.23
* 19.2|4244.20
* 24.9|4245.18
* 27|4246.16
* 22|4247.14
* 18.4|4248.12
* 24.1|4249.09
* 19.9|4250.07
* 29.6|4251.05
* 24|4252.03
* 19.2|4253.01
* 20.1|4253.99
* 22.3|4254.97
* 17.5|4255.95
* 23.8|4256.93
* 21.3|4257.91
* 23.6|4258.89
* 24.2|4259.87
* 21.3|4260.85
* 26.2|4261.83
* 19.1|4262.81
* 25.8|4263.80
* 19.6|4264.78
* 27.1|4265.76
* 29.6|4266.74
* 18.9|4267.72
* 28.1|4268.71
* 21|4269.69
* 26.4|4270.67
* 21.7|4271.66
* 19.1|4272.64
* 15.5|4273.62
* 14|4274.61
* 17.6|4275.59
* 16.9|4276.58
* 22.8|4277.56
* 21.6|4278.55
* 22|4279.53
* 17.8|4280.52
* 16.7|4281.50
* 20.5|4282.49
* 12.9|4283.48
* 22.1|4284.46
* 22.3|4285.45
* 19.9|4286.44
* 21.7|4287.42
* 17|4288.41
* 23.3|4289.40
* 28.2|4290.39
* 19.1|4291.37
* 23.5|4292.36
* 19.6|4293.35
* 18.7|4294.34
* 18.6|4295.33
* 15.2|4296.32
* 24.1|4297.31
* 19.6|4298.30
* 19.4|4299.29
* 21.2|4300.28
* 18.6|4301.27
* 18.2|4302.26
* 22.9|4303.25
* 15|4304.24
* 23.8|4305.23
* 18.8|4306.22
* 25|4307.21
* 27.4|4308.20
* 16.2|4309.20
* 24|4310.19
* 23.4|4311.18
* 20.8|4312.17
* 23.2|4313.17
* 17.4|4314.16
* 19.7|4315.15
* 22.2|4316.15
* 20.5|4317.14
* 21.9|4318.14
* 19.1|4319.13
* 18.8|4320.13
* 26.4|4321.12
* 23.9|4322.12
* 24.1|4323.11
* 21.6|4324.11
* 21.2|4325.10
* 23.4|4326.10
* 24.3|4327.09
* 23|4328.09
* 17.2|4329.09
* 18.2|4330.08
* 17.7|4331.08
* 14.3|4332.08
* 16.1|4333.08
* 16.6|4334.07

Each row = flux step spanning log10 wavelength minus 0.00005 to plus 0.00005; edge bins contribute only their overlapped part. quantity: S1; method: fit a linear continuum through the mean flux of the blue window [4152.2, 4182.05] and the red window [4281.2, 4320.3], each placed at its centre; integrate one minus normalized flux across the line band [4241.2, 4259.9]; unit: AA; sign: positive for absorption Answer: -1.2 AA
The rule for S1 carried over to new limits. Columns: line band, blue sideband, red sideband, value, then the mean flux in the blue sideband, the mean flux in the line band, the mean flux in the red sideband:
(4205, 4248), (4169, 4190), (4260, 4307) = -1.0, 22.6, 22.2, 20.8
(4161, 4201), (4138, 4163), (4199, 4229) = 0.0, 21.6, 22.2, 23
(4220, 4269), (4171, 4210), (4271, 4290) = -3.3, 23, 22.1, 19.3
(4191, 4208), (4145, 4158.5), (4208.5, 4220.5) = 0.0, 22.4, 22.5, 22.6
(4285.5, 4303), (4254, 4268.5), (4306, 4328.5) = 1.5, 22.9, 20.4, 22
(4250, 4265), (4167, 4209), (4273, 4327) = -0.8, 22.7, 22.5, 20.6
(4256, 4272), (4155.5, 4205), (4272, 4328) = -1.8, 22.2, 23.5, 20.6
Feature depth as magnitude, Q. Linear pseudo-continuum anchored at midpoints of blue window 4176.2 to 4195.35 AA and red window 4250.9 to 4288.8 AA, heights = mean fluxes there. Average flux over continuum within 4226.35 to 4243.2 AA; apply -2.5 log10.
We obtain 0.07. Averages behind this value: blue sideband 23.1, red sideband 21.2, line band 20.6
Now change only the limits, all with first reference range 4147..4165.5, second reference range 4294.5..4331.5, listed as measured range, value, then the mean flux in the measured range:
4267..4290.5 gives 0.05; 20.3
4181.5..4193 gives -0.06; 23.4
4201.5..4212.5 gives -0.14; 24.9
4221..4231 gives 0.01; 21.7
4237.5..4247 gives 0.00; 21.7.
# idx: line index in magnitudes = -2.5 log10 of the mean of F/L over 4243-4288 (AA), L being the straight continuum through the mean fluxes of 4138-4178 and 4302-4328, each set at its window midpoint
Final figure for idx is 0.01 mag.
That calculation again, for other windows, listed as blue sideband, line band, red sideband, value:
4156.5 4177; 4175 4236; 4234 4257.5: -0.048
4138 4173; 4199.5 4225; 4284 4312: -0.092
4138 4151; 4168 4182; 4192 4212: 0.046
